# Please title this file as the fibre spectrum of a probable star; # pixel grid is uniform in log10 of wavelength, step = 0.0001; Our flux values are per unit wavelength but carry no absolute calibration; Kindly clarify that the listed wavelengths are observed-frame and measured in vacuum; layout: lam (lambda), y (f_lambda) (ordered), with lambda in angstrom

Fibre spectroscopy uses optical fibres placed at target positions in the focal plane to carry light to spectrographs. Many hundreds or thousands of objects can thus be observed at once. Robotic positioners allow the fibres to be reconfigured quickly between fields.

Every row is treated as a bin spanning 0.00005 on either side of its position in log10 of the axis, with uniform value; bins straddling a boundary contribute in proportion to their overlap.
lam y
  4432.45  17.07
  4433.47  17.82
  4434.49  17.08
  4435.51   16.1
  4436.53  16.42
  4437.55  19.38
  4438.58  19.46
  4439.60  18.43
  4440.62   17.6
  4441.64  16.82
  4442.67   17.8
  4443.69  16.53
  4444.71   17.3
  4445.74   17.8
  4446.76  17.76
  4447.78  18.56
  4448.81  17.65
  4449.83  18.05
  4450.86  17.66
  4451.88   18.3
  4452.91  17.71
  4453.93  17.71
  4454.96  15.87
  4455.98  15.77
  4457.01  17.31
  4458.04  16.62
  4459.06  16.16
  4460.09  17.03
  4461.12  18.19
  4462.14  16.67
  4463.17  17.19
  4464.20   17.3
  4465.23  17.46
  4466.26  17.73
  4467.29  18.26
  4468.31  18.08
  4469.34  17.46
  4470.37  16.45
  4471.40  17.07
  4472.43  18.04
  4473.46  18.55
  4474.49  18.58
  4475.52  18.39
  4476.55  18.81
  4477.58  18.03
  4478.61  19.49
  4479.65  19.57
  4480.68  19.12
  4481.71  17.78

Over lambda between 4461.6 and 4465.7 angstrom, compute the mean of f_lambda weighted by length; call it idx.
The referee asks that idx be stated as 17.2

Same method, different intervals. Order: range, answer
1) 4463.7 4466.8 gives 17.5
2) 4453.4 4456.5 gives 16.5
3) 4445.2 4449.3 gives 17.9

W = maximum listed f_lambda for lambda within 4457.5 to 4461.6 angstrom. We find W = 18.19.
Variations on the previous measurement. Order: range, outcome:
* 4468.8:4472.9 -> 18.04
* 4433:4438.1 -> 19.38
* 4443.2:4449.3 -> 18.56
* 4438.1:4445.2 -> 19.46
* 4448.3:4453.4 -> 18.3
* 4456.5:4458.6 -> 17.31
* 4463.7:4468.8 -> 18.26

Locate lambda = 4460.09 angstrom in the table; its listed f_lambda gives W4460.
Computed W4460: 17.03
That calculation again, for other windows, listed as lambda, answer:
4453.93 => 17.71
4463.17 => 17.19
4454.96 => 15.87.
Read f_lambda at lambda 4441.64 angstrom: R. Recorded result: 16.82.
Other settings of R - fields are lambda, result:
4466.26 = 17.73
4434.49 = 17.08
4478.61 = 19.49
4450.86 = 17.66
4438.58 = 19.46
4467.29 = 18.26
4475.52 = 18.39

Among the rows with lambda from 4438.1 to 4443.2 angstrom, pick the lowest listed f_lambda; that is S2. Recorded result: 16.82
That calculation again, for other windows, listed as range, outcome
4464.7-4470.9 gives 16.45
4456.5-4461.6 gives 16.16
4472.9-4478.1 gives 18.03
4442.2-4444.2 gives 16.53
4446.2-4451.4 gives 17.65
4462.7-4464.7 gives 17.19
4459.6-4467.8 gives 16.67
